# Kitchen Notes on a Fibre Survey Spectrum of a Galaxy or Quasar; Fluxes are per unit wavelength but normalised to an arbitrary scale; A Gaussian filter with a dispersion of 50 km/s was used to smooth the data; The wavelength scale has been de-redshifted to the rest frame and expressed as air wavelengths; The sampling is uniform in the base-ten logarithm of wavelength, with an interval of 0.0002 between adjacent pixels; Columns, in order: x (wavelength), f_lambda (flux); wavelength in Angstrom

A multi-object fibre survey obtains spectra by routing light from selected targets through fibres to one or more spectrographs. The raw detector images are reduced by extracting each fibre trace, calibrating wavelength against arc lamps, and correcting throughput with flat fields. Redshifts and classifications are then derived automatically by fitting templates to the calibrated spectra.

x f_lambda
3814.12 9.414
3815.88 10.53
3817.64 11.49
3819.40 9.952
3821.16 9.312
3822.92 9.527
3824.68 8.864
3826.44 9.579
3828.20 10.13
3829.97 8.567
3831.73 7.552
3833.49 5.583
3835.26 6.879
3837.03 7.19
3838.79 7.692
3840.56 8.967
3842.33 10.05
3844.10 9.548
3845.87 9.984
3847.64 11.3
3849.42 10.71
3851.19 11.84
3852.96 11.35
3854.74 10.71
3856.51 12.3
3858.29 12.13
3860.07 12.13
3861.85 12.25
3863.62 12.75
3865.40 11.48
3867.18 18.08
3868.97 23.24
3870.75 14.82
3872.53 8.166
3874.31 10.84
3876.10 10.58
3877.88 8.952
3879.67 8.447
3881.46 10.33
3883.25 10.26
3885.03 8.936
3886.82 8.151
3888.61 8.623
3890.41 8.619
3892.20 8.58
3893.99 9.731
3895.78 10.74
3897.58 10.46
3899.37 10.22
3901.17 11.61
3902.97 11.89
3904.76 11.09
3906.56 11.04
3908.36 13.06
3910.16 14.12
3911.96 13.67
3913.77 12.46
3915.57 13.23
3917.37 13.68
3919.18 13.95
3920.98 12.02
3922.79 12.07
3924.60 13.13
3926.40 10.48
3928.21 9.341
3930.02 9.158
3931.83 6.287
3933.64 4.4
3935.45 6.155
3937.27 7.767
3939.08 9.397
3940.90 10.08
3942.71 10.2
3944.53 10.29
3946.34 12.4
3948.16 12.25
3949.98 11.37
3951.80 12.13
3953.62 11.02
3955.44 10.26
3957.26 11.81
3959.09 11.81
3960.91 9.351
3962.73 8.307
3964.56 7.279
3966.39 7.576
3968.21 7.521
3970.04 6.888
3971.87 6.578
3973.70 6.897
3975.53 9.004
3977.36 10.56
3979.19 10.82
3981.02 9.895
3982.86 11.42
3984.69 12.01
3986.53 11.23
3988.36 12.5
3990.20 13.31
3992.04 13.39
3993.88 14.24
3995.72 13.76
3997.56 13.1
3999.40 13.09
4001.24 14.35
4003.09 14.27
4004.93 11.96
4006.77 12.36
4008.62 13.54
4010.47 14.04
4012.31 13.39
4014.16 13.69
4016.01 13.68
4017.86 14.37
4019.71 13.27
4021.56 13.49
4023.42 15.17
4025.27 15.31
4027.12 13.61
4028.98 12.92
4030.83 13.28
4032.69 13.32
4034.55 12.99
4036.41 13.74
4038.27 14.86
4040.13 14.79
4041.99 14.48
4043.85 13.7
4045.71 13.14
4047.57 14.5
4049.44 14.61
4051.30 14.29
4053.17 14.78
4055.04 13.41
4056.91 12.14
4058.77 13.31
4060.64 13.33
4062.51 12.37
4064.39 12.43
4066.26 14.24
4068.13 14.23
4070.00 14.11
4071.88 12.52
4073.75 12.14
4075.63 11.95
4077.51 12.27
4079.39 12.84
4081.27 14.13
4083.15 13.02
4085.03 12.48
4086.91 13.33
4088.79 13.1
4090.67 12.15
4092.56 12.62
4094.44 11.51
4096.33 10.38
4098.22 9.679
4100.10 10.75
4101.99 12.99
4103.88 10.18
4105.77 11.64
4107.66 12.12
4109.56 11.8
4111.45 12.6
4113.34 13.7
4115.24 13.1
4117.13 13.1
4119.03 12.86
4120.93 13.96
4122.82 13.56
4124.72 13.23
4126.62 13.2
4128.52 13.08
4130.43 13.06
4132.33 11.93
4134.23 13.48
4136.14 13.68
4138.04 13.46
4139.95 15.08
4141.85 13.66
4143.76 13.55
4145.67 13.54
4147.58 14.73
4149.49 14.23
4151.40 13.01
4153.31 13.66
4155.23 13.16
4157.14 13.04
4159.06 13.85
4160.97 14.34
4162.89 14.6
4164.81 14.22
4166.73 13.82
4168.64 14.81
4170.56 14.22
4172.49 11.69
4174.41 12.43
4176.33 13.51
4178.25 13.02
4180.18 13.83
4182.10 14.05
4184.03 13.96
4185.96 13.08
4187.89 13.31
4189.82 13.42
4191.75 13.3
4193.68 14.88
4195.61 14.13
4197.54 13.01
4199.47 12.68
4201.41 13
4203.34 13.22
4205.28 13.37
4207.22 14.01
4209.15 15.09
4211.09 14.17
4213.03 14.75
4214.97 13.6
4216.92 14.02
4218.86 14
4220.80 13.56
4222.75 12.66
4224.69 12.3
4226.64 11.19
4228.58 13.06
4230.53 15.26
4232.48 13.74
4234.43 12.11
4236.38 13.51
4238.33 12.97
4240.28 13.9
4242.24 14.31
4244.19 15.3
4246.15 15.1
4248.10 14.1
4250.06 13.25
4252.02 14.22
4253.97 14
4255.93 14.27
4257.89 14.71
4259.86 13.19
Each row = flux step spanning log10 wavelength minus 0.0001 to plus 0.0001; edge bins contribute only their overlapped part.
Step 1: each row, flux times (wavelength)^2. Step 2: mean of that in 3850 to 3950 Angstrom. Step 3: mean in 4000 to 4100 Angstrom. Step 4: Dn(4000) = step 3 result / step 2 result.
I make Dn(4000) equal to 1.29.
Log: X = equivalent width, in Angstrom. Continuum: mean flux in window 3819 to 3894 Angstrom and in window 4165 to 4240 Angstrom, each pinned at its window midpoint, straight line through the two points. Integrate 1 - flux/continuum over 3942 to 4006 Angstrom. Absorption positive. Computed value 2.7 Angstrom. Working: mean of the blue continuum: 10.4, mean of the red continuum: 13.5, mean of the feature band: 10.9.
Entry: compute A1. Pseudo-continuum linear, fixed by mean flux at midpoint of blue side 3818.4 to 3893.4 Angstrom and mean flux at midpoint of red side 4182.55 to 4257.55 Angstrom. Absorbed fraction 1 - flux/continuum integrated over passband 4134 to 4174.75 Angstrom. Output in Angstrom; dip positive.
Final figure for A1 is -2.1 Angstrom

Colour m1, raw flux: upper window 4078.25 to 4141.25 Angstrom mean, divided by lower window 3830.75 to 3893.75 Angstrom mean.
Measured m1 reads 1.20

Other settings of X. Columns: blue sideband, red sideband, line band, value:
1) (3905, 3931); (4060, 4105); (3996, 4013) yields -1.4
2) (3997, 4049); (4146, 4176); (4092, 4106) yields 2.6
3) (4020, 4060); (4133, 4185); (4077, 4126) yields 4.8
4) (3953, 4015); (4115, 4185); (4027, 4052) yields -3.9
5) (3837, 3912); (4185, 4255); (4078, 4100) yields 0.8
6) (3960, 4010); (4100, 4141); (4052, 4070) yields -2.0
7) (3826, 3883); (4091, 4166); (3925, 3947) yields 4.9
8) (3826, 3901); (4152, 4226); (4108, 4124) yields -0.2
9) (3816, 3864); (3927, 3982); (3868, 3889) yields -2.9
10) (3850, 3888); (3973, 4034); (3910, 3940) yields 3.9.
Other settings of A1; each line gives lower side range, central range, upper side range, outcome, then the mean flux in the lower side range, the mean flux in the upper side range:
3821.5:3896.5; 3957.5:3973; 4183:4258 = 4.2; 10.4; 13.7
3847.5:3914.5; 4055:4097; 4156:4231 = 0.0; 11.5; 13.6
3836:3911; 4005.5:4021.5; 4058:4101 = -1.9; 11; 12.6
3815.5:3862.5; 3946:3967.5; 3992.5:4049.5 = 3.4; 9.84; 13.8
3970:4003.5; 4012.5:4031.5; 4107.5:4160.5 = -3.0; 11.5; 13.4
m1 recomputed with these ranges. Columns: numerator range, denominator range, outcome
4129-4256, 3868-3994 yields 1.29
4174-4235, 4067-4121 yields 1.09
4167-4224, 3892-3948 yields 1.26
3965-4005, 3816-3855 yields 1.18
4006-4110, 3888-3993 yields 1.26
